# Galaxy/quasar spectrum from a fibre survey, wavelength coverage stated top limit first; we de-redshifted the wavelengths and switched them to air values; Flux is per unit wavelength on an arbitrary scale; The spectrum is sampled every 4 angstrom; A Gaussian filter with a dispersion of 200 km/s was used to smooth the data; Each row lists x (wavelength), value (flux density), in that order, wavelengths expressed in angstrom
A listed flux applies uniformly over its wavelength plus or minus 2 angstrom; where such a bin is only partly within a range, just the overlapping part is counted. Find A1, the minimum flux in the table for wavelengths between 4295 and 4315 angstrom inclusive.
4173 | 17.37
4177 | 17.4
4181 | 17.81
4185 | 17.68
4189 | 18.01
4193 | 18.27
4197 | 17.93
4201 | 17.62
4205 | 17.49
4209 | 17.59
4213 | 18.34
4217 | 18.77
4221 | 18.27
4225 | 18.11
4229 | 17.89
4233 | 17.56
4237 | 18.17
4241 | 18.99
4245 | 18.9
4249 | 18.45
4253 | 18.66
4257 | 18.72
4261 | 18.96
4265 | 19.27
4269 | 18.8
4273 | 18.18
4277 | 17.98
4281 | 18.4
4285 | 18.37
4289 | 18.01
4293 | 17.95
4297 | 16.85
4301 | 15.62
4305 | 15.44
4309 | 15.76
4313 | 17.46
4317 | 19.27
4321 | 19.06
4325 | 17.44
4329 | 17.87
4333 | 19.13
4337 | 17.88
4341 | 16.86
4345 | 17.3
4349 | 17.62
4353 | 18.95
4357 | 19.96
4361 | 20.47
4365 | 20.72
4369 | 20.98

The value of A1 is 15.44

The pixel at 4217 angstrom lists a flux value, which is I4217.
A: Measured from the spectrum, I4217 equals 18.77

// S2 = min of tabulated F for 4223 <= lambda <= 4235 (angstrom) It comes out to 17.56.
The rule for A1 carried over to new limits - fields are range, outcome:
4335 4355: 16.86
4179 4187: 17.68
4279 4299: 16.85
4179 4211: 17.49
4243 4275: 18.18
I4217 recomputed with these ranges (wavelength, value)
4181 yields 17.81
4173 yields 17.37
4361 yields 20.47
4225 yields 18.11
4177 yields 17.4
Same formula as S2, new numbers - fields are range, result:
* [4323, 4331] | 17.44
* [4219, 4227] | 18.11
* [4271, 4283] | 17.98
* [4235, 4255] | 18.17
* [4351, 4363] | 18.95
